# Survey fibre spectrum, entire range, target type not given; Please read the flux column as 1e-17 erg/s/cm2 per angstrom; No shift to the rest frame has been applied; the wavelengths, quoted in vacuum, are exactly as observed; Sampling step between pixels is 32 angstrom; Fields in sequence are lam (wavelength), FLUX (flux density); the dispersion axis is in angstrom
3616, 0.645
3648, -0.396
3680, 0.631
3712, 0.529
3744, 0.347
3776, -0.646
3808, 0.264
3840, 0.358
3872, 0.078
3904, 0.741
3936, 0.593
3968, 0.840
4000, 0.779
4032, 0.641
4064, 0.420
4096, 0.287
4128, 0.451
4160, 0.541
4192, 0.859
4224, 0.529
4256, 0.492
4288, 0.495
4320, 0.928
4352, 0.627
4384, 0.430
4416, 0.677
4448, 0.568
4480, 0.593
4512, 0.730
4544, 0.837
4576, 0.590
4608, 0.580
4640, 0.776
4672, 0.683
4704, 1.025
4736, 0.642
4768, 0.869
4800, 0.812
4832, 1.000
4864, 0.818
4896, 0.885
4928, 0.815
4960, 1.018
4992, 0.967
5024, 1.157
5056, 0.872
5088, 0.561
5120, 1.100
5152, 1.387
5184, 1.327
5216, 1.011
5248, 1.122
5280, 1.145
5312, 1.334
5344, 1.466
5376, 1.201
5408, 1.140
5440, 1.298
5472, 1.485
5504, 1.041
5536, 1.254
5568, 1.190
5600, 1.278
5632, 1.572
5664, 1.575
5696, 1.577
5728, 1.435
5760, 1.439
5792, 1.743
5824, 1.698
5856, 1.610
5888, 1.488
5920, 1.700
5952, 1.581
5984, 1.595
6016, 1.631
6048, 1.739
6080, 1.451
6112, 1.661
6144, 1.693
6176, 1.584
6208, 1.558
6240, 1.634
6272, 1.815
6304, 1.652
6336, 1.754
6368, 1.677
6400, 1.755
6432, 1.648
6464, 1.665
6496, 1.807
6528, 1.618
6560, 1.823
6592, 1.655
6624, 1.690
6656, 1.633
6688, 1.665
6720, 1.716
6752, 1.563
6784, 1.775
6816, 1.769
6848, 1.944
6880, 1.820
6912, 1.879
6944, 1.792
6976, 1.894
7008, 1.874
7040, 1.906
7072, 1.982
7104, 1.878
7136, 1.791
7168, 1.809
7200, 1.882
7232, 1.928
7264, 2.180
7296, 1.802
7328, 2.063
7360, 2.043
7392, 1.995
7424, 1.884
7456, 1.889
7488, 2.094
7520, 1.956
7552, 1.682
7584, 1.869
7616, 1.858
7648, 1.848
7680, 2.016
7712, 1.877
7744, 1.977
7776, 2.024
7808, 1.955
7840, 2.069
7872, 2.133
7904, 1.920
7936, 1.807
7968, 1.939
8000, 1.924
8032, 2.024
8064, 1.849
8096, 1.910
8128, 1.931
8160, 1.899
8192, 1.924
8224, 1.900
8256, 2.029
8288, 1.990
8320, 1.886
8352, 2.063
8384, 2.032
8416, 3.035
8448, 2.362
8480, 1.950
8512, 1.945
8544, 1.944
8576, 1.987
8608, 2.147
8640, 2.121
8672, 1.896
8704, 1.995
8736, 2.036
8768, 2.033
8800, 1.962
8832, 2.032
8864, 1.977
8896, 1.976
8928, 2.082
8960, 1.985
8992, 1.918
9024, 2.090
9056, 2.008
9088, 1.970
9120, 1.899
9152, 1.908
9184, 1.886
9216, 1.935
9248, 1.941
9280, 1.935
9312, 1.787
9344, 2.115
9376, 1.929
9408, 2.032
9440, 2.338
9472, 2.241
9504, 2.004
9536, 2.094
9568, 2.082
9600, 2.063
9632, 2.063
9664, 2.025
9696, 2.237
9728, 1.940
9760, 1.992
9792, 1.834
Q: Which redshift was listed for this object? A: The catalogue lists 0.28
